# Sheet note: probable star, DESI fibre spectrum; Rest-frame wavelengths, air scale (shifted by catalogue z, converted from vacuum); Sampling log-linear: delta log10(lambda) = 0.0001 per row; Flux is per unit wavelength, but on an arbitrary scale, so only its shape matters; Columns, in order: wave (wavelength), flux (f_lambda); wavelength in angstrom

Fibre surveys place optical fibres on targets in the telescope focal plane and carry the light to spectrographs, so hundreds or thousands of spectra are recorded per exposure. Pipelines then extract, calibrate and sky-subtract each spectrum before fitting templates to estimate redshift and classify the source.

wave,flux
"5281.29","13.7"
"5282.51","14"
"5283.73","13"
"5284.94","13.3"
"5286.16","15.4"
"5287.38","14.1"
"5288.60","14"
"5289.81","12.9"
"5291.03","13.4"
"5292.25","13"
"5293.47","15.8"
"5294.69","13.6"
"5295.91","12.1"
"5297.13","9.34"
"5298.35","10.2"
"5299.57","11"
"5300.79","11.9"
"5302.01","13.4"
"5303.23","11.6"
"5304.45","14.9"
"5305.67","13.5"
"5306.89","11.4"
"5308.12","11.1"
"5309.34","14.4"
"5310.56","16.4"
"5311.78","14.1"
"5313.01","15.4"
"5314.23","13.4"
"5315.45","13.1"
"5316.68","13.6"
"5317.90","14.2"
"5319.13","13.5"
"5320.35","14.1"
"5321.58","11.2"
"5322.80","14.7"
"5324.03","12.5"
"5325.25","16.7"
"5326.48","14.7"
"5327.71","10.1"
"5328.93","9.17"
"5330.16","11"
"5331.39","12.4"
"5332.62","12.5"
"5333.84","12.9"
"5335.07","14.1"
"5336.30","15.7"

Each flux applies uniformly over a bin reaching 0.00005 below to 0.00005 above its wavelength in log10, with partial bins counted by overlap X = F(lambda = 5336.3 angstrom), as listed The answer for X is 15.7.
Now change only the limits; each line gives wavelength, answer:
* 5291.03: 13.4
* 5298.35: 10.2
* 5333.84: 12.9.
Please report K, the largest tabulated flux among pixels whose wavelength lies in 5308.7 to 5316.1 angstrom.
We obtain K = 16.4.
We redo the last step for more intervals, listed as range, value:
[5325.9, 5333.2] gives 14.7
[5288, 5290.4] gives 14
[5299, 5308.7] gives 14.9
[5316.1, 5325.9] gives 16.7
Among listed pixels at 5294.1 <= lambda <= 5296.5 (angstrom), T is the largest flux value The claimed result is 13.6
